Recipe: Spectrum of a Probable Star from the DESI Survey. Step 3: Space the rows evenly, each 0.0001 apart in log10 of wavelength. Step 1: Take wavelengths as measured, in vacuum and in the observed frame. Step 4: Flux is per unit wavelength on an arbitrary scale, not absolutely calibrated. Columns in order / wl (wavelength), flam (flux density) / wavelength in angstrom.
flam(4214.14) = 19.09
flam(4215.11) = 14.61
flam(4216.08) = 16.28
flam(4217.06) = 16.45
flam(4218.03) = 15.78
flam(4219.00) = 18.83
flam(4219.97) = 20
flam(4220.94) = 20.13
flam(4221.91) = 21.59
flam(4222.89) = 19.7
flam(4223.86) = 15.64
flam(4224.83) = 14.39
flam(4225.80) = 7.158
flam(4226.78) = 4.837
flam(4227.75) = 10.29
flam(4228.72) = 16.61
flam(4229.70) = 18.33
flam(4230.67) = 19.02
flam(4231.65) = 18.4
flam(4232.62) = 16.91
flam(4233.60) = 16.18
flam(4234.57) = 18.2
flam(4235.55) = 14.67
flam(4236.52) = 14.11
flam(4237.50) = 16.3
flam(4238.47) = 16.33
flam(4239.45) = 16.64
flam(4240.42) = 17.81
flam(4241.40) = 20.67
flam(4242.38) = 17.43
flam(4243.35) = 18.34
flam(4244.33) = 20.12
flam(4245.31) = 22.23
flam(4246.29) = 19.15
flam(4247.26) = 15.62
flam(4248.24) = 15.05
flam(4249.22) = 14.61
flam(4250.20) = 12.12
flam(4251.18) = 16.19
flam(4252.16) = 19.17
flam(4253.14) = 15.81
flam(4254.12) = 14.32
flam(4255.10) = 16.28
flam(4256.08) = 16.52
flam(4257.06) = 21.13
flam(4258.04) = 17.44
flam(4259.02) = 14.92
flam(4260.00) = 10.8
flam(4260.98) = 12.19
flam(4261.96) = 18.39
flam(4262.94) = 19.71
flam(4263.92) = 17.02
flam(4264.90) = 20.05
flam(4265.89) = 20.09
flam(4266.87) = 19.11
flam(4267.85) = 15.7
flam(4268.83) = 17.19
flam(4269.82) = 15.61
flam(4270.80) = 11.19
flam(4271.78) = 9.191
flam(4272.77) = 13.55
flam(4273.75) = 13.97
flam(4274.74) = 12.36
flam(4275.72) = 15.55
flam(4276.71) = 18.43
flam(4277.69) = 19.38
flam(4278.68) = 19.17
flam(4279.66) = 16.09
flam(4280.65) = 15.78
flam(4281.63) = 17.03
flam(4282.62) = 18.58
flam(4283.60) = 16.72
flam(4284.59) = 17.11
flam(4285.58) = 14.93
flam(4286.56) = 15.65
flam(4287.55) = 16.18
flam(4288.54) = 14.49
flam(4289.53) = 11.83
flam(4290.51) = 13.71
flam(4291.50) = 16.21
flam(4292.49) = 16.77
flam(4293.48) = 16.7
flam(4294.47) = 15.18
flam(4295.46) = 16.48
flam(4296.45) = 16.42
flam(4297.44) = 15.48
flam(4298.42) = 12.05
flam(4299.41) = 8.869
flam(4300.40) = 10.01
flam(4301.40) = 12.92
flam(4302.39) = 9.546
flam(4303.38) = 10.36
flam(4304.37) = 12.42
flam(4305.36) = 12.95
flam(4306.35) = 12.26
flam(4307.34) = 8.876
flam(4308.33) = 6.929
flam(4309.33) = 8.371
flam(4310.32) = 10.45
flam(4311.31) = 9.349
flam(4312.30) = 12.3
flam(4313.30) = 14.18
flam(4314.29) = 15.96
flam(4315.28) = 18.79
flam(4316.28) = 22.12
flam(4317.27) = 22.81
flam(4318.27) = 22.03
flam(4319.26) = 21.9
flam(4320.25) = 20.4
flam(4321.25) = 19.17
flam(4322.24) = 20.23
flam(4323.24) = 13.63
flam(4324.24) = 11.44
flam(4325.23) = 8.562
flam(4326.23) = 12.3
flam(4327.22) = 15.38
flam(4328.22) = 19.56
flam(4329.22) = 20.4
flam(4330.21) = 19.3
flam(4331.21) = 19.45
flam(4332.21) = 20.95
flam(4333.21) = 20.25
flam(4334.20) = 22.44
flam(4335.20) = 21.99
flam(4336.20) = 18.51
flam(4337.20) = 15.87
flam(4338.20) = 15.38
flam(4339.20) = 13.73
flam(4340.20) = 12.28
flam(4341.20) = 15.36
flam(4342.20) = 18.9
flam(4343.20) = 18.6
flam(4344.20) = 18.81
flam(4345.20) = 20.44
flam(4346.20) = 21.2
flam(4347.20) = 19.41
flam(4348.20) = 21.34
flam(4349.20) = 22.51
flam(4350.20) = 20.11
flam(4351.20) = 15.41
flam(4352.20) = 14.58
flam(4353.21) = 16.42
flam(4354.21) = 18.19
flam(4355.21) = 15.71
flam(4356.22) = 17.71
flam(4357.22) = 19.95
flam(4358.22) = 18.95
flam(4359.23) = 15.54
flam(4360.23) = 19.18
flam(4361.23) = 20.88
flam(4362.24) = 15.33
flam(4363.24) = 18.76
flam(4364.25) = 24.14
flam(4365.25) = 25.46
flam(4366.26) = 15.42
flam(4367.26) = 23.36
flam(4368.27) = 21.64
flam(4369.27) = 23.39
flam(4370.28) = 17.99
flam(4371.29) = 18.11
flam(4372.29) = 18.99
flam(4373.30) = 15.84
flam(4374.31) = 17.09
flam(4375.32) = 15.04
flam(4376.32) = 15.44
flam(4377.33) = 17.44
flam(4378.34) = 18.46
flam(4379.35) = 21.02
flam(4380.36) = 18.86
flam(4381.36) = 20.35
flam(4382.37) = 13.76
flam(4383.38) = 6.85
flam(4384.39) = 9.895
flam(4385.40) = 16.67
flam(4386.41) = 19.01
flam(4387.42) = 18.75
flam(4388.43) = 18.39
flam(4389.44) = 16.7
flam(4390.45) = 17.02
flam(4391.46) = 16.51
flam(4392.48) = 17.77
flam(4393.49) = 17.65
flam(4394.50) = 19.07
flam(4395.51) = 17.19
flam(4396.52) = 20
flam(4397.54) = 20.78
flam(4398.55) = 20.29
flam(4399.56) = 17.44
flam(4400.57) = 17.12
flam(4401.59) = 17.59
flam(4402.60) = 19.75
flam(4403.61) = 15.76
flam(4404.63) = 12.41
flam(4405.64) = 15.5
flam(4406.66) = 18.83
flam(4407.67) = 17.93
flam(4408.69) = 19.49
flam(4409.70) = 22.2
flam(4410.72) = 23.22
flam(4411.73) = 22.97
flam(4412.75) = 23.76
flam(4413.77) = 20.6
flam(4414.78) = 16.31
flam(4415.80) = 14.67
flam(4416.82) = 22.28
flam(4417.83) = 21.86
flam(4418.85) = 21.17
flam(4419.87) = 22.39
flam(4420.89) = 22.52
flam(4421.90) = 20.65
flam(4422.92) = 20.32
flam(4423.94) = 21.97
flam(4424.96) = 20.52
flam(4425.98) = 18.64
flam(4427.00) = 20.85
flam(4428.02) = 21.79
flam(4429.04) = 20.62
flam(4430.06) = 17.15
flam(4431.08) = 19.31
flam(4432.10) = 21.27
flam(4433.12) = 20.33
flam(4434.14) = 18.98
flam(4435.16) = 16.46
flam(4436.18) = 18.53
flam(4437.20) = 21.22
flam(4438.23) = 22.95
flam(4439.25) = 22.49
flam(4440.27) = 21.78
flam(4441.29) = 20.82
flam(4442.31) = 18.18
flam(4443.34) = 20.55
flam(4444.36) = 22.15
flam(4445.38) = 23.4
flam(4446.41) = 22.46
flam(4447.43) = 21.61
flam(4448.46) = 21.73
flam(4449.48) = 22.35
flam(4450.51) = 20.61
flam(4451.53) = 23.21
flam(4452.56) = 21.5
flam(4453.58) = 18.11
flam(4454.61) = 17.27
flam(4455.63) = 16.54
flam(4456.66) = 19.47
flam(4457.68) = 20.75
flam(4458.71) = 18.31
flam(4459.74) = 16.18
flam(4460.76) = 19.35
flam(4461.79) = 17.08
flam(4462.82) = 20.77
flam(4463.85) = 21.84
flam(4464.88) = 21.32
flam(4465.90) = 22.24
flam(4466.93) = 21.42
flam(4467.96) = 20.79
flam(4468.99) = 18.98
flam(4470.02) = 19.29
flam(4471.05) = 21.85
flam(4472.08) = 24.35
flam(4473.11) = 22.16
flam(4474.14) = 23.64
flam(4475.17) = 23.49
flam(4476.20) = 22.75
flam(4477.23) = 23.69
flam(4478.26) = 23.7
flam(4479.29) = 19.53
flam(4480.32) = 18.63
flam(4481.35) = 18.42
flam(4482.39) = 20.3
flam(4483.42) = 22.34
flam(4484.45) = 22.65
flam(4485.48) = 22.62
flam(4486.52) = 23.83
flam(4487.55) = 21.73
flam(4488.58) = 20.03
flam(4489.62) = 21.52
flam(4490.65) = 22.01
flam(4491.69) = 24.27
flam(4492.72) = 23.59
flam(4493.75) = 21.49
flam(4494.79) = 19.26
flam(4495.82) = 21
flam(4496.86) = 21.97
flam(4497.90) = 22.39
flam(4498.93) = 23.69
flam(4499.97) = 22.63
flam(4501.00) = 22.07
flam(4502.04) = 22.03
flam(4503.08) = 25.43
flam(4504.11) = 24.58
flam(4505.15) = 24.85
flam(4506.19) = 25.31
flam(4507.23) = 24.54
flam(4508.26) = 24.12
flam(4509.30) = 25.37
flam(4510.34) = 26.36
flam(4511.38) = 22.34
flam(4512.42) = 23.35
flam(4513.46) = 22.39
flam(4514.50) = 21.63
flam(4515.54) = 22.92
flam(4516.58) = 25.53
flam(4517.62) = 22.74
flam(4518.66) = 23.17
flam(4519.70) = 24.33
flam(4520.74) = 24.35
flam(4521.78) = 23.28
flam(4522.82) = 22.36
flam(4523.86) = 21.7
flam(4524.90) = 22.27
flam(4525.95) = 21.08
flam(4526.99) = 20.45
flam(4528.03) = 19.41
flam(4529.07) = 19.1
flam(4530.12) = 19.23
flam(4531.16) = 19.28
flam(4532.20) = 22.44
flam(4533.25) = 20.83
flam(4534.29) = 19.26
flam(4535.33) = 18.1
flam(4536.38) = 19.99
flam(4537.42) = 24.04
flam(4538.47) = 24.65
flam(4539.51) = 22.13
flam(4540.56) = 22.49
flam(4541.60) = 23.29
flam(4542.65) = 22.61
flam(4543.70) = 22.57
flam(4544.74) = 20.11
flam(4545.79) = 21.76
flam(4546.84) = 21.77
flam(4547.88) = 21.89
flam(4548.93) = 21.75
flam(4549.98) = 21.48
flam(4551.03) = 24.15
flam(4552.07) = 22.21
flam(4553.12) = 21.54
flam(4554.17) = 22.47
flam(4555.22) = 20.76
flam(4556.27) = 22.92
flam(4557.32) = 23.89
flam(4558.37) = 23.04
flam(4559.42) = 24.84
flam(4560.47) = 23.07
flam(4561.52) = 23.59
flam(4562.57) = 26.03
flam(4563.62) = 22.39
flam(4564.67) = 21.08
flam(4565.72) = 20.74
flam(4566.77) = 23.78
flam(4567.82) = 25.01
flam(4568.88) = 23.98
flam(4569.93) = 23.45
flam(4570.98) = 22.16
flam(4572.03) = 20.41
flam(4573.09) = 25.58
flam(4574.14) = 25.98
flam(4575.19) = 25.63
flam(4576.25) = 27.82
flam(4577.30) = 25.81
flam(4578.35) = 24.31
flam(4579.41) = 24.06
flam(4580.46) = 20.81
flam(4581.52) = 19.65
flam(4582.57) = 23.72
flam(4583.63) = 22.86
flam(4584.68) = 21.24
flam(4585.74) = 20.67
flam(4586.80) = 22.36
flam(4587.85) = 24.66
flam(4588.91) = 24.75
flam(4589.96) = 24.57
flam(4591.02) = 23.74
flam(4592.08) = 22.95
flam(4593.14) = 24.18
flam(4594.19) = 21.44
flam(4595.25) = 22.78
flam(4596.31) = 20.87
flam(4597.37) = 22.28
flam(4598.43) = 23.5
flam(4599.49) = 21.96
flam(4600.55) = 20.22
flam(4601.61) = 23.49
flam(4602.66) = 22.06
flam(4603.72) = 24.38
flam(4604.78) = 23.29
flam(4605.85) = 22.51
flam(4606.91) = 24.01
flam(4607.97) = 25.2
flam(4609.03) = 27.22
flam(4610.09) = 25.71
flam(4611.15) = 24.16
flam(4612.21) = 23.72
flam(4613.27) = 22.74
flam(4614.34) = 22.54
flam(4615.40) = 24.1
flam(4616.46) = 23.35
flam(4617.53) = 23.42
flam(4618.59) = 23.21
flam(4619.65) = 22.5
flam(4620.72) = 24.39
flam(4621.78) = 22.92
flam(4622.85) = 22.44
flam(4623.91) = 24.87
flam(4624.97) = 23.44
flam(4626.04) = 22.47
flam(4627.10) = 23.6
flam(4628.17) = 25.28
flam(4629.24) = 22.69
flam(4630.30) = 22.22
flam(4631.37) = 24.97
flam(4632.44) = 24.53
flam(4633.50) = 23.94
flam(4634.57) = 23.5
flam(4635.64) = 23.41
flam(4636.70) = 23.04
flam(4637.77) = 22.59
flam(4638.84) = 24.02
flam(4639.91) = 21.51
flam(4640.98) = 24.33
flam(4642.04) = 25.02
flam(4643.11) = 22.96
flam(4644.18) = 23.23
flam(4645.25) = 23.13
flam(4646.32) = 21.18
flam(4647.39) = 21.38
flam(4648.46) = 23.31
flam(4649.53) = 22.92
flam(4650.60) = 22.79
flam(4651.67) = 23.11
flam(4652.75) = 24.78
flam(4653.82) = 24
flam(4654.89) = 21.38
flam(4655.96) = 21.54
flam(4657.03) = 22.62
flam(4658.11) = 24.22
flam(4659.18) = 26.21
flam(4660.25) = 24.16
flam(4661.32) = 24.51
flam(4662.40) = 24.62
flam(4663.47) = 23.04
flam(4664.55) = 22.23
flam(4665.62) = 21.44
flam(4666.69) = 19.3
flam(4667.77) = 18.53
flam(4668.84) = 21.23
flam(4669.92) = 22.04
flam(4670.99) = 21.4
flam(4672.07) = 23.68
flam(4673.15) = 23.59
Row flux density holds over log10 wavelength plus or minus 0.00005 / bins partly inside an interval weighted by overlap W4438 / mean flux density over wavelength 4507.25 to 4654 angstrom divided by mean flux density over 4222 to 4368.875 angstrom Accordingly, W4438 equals 1.4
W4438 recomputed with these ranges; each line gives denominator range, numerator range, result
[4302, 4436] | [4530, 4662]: 1.29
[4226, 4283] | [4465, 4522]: 1.39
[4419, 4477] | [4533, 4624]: 1.11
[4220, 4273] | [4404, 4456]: 1.24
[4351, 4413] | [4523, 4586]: 1.24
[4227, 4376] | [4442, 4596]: 1.34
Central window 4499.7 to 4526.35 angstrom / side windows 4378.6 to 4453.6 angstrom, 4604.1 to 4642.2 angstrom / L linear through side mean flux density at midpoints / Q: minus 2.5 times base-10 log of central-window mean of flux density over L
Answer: -0.102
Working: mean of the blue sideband 19.4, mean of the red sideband 23.7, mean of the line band 23.5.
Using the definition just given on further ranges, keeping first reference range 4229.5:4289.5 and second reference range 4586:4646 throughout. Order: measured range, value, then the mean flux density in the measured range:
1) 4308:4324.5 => 0.10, 16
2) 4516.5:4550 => 0.00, 21.8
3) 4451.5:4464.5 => 0.07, 19.1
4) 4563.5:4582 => -0.04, 23.5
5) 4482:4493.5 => -0.07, 22.3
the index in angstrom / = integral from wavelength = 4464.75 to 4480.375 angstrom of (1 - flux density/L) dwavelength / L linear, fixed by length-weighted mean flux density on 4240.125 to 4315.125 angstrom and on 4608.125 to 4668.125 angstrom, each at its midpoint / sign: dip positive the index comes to -1.81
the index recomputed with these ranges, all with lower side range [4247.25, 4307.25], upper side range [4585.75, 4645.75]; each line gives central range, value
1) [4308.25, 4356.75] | -2.0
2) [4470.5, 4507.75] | -3.9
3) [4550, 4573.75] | -1.0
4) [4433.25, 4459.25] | -1.6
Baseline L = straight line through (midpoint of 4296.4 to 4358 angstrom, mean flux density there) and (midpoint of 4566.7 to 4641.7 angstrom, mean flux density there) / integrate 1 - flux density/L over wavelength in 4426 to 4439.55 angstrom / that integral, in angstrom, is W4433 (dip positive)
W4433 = -0.8 angstrom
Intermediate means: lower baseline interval 16.2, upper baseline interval 23.5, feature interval 20.1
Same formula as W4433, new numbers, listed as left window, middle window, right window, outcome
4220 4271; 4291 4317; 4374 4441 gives 6.2 angstrom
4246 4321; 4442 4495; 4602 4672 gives -4.4 angstrom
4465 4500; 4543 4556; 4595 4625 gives 0.4 angstrom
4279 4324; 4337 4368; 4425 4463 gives -3.0 angstrom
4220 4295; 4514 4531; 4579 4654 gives -0.5 angstrom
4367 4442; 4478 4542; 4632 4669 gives -4.9 angstrom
